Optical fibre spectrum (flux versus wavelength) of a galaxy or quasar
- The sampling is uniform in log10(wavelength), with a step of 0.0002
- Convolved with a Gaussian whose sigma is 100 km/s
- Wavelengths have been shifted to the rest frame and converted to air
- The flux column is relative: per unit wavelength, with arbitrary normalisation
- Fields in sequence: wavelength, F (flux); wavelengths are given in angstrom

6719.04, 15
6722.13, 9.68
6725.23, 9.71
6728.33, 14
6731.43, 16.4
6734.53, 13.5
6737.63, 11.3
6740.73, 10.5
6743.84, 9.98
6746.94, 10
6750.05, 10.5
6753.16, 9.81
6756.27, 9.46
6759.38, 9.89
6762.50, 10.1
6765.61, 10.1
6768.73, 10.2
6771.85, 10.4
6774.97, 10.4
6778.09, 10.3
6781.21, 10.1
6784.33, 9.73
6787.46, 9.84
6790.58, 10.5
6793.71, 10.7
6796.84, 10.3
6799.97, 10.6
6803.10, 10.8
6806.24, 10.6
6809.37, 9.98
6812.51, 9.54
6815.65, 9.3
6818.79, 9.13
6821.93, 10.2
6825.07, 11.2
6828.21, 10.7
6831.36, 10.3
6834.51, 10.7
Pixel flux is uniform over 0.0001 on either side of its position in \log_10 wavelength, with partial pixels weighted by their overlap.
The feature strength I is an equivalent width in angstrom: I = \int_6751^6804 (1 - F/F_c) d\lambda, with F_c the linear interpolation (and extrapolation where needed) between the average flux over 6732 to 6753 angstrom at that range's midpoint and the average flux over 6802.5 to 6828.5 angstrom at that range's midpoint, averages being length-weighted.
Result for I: 2.3 angstrom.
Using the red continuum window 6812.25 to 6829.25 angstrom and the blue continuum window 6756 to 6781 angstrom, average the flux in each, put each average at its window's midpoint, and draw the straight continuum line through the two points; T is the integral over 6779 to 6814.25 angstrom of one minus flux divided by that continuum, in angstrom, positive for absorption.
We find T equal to -0.6 angstrom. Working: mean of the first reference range 10.1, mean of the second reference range 10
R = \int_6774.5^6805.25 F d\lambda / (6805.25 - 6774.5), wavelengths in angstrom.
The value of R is 10.3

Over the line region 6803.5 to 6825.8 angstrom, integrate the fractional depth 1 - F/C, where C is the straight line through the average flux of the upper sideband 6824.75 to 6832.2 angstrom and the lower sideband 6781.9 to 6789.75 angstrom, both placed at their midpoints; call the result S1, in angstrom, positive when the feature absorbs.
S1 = 0.9 angstrom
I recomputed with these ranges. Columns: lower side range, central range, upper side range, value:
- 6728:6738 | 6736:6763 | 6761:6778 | 4.7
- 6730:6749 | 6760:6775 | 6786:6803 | 1.3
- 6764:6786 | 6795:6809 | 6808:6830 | -0.6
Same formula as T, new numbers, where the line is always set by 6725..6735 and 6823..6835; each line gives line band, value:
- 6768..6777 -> 1.56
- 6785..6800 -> 1.95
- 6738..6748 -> 2.35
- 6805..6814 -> 1.04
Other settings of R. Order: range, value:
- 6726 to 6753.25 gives 11.8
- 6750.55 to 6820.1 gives 10.1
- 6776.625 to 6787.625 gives 10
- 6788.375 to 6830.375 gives 10.3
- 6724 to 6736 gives 13.5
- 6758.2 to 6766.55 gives 10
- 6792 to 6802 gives 10.5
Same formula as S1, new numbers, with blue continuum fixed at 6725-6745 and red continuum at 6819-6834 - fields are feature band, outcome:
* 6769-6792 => 2.54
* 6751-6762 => 1.98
